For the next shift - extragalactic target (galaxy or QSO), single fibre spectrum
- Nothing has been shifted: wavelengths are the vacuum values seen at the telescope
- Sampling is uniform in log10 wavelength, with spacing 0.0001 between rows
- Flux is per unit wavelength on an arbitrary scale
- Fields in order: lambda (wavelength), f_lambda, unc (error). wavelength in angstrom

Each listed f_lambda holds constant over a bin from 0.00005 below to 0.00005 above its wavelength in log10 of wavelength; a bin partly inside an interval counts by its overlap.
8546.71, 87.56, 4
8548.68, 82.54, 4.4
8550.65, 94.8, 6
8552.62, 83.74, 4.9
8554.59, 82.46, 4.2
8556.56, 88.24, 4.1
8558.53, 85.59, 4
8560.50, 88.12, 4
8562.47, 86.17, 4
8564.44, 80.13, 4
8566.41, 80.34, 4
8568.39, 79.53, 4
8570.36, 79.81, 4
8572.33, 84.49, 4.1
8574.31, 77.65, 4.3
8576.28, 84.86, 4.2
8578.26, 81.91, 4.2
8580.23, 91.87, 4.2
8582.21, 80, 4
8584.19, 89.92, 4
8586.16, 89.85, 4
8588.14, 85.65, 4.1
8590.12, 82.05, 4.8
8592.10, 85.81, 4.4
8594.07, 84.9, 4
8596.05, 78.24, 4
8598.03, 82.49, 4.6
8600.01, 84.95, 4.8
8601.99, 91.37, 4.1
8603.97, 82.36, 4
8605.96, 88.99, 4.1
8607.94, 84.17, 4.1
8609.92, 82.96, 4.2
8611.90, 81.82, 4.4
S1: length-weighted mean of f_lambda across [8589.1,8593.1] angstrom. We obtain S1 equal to 84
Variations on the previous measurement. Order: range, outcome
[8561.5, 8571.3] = 81.2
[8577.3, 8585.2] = 86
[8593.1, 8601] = 82.6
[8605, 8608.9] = 86.6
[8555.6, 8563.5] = 87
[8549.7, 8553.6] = 89.2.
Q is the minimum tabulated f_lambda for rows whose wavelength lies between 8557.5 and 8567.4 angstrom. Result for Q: 80.13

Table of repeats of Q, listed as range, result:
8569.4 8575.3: 77.65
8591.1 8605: 78.24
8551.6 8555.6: 82.46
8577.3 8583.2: 80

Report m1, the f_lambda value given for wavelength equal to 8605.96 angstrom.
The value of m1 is 88.99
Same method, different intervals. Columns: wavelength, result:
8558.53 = 85.59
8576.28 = 84.86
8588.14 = 85.65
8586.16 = 89.85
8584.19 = 89.92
